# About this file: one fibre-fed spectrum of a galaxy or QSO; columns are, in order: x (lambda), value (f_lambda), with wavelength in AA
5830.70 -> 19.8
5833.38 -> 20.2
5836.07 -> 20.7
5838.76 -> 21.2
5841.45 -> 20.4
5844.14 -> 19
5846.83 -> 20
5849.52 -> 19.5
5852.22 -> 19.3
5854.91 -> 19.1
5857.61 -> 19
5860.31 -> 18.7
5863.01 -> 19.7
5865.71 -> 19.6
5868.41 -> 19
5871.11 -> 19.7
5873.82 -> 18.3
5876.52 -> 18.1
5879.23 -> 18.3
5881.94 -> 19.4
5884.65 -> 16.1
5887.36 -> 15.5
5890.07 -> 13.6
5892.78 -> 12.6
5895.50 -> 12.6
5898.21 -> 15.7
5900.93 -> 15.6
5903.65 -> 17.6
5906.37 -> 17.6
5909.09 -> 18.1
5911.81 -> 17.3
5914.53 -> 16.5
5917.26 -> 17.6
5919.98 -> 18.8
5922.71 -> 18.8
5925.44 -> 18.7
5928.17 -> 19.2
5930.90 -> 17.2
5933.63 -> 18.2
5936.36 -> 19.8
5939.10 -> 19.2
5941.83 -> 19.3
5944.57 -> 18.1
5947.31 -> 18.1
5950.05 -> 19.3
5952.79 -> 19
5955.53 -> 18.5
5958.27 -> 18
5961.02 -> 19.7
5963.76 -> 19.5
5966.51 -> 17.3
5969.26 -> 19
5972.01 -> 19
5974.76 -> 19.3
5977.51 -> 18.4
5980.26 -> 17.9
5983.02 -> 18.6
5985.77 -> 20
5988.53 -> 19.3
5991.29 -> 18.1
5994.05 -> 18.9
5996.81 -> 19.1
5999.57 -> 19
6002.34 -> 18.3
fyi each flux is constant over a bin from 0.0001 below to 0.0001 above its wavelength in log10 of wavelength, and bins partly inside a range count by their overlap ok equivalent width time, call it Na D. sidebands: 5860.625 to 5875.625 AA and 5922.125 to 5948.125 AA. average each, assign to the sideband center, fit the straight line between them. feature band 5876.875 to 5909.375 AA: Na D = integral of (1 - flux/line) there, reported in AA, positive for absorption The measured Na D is 5.0 AA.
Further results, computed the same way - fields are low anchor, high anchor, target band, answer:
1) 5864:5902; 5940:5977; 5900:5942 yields -0.72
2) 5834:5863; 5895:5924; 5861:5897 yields 2.53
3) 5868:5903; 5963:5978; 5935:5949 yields -0.73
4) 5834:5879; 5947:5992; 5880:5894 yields 2.68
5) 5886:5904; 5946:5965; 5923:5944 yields -1.78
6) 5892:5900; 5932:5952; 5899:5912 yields -2.02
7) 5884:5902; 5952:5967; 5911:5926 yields -1.71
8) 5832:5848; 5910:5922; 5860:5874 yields 0.04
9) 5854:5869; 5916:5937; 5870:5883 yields 0.21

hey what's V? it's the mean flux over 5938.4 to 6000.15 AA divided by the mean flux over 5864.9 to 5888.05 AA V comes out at 1.03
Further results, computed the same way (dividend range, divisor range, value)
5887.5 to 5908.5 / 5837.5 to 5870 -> 0.78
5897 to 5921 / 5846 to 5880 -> 0.90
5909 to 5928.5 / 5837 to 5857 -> 0.91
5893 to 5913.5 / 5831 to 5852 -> 0.80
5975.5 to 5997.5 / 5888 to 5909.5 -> 1.23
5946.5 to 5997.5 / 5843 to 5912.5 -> 1.06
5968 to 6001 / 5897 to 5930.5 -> 1.07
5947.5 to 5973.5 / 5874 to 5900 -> 1.18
